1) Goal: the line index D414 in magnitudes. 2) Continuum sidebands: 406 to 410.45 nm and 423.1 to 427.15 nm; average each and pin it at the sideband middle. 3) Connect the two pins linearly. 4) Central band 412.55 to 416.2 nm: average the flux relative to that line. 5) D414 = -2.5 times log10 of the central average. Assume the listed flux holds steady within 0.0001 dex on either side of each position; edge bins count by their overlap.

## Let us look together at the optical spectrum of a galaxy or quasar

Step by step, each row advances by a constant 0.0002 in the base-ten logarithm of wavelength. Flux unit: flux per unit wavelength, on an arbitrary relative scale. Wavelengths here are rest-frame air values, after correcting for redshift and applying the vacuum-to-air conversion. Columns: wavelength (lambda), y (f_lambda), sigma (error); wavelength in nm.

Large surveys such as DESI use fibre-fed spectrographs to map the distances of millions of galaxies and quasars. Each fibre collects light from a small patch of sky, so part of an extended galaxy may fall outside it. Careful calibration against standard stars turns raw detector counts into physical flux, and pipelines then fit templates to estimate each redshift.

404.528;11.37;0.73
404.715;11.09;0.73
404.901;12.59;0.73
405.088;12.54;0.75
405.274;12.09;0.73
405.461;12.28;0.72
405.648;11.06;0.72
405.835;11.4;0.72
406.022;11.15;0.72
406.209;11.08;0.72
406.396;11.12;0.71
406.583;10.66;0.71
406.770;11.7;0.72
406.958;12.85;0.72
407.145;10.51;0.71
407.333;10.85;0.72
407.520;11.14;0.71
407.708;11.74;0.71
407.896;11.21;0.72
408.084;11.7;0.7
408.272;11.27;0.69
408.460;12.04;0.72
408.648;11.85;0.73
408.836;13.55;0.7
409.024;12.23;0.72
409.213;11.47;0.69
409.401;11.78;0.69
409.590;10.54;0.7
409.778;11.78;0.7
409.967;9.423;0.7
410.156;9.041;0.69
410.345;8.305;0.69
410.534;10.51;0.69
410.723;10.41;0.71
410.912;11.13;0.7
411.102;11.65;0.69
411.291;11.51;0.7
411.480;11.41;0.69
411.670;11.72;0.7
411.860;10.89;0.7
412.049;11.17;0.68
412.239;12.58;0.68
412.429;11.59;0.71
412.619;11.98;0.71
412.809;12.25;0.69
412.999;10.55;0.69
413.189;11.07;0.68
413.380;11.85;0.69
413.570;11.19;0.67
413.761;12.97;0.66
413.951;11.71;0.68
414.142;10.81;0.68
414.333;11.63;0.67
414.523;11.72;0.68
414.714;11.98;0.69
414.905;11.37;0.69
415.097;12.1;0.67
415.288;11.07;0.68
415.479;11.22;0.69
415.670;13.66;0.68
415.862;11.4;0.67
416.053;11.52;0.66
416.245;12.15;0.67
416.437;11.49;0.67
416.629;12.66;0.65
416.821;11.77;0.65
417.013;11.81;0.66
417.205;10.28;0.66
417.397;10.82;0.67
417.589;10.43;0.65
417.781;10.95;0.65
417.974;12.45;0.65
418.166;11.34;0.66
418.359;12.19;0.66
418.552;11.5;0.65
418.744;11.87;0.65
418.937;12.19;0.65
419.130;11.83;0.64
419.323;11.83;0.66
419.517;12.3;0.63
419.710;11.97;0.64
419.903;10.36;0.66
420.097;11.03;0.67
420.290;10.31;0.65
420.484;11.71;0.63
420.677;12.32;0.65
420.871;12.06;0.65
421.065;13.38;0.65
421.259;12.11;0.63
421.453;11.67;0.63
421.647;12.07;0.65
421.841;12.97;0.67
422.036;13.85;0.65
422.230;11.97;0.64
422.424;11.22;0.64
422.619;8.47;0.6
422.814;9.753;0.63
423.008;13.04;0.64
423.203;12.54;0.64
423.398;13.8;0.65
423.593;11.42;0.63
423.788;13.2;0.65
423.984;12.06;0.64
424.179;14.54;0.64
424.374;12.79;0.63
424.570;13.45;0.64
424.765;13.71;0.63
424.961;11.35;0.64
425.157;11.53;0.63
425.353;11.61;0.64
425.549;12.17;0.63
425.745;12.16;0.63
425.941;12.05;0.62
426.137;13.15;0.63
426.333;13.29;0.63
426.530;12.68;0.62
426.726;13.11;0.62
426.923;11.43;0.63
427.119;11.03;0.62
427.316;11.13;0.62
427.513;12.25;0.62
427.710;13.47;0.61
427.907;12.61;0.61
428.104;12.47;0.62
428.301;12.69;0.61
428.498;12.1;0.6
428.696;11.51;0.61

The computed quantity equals 0.00 mag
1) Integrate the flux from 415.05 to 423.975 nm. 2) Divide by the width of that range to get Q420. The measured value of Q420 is 11.8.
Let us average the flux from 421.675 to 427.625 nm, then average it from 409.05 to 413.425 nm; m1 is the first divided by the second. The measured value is 1.1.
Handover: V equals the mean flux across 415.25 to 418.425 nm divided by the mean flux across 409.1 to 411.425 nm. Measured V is 1.1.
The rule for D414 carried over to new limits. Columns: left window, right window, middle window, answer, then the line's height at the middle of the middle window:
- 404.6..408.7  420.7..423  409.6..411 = 0.15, 11.6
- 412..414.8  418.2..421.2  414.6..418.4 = 0.01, 11.7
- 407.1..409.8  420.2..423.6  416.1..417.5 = 0.02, 11.8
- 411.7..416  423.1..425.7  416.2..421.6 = 0.04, 12.1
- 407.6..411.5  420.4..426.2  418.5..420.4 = 0.04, 12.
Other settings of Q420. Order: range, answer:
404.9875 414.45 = 11.4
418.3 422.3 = 12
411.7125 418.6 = 11.6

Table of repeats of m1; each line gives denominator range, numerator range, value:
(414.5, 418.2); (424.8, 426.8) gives 1.06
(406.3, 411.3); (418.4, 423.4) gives 1.06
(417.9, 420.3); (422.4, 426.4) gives 1.05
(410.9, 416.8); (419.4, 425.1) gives 1.04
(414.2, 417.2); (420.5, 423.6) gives 1.02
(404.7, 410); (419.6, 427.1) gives 1.05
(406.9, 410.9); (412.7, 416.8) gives 1.05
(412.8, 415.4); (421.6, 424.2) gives 1.05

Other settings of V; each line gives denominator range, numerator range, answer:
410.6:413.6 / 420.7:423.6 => 1.05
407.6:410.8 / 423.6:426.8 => 1.14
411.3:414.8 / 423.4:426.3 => 1.08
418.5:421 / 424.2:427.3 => 1.06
